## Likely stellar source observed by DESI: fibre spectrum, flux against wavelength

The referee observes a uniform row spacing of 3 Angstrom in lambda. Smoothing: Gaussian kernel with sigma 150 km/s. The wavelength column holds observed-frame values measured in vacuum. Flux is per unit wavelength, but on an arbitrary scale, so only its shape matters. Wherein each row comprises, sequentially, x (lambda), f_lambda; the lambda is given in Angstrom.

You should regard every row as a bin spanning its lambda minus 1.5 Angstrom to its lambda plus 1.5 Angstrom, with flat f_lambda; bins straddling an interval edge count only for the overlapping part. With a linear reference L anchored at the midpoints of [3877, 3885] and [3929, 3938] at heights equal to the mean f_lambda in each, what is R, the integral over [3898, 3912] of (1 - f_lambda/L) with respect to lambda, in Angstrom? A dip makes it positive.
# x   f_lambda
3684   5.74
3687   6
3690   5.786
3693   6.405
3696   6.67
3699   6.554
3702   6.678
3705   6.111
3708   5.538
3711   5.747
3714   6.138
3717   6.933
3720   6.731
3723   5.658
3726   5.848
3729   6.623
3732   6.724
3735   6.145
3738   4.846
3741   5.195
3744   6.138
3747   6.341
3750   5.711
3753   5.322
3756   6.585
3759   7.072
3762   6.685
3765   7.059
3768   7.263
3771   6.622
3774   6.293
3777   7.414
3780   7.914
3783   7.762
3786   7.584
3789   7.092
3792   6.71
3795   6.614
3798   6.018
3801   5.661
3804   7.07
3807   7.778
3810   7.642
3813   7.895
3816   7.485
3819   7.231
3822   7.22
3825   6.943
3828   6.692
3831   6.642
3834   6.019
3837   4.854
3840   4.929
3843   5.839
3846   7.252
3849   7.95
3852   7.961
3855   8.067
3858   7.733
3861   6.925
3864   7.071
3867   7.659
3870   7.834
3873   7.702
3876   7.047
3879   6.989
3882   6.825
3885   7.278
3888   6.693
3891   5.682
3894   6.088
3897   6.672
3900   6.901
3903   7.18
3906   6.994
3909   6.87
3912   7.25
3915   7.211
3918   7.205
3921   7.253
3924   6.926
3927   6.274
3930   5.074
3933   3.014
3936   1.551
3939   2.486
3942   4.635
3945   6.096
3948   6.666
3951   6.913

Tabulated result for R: -5.0 Angstrom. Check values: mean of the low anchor 6.99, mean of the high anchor 3.07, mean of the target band 7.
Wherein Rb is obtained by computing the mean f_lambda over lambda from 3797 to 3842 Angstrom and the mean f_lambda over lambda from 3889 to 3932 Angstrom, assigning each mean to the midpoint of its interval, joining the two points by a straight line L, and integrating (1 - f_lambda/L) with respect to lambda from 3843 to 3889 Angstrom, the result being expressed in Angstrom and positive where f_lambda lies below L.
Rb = -4.8 Angstrom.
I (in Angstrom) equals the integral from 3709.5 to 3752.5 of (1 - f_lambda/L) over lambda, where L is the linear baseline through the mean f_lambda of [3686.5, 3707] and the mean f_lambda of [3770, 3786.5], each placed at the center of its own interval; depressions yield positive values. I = 4.3 Angstrom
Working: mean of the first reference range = 6.31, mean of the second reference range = 7.26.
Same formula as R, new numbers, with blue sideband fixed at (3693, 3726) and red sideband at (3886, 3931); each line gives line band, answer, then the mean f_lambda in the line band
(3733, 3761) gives 1.7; 5.96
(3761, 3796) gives -3.7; 7.1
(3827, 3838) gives 0.8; 6.08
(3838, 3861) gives -1.6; 7.04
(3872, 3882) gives -0.8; 7.16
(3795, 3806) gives 0.2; 6.37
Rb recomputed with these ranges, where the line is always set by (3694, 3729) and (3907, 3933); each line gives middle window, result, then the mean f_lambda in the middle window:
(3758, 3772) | -1.4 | 6.95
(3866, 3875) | -1.7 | 7.7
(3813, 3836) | -1.8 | 6.91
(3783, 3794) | -1.4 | 7.19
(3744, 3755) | 0.8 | 5.87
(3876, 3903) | -0.8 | 6.69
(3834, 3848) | 1.3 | 5.83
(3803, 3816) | -2.5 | 7.6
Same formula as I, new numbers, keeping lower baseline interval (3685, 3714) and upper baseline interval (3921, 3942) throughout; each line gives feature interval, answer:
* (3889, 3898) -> -2.7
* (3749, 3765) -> -1.8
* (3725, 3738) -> -0.6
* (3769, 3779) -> -2.2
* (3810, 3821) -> -4.6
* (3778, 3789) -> -4.2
